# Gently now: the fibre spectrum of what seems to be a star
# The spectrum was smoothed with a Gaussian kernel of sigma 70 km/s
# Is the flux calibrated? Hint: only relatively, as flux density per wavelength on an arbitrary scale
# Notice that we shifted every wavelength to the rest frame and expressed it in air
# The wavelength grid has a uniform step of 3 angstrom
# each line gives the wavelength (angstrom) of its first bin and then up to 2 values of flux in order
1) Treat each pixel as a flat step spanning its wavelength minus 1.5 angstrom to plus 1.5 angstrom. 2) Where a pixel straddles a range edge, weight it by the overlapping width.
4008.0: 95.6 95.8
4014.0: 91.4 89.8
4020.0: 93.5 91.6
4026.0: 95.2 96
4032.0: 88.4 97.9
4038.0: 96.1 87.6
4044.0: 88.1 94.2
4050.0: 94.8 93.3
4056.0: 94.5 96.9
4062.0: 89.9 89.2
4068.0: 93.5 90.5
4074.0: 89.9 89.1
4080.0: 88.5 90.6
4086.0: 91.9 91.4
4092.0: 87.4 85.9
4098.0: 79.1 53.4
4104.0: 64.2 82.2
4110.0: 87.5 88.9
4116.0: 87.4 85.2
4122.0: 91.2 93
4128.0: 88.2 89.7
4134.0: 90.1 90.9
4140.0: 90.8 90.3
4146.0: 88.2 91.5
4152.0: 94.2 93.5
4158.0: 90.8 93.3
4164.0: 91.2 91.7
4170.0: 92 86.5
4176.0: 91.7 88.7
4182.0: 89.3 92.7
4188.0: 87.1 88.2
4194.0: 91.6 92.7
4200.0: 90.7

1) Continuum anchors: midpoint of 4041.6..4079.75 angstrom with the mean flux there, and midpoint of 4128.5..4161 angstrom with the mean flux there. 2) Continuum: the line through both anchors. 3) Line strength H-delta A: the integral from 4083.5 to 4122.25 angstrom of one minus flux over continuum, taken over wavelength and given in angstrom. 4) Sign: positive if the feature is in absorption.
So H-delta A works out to 3.7 angstrom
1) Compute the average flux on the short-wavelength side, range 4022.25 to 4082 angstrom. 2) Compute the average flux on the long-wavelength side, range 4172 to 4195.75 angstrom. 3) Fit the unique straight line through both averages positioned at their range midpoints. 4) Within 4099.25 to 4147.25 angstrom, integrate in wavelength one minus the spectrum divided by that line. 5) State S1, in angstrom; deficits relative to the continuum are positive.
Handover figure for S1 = 3.0 angstrom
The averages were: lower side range 92.3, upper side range 89.6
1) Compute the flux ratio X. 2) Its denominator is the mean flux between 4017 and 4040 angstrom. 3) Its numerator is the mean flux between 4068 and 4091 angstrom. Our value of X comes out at 1.0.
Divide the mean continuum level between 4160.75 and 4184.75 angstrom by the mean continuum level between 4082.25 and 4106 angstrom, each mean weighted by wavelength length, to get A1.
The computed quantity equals 1.13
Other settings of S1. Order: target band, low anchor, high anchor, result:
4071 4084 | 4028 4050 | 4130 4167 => 0.4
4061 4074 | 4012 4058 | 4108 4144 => 0.1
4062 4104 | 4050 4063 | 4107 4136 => 2.9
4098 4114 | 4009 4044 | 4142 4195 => 2.9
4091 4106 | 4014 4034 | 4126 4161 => 2.9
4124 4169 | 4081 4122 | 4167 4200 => -2.2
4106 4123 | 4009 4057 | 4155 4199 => 0.9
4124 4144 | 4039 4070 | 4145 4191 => 0.2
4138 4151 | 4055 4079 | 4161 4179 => 0.1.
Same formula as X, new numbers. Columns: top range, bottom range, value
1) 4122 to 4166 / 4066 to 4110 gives 1.08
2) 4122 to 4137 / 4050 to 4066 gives 0.97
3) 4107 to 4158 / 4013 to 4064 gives 0.97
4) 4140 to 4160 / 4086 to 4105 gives 1.17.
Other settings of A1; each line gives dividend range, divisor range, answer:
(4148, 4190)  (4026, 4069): 0.98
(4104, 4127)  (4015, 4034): 0.93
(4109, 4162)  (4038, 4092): 0.99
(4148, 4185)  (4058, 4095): 1.01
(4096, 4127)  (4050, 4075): 0.88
